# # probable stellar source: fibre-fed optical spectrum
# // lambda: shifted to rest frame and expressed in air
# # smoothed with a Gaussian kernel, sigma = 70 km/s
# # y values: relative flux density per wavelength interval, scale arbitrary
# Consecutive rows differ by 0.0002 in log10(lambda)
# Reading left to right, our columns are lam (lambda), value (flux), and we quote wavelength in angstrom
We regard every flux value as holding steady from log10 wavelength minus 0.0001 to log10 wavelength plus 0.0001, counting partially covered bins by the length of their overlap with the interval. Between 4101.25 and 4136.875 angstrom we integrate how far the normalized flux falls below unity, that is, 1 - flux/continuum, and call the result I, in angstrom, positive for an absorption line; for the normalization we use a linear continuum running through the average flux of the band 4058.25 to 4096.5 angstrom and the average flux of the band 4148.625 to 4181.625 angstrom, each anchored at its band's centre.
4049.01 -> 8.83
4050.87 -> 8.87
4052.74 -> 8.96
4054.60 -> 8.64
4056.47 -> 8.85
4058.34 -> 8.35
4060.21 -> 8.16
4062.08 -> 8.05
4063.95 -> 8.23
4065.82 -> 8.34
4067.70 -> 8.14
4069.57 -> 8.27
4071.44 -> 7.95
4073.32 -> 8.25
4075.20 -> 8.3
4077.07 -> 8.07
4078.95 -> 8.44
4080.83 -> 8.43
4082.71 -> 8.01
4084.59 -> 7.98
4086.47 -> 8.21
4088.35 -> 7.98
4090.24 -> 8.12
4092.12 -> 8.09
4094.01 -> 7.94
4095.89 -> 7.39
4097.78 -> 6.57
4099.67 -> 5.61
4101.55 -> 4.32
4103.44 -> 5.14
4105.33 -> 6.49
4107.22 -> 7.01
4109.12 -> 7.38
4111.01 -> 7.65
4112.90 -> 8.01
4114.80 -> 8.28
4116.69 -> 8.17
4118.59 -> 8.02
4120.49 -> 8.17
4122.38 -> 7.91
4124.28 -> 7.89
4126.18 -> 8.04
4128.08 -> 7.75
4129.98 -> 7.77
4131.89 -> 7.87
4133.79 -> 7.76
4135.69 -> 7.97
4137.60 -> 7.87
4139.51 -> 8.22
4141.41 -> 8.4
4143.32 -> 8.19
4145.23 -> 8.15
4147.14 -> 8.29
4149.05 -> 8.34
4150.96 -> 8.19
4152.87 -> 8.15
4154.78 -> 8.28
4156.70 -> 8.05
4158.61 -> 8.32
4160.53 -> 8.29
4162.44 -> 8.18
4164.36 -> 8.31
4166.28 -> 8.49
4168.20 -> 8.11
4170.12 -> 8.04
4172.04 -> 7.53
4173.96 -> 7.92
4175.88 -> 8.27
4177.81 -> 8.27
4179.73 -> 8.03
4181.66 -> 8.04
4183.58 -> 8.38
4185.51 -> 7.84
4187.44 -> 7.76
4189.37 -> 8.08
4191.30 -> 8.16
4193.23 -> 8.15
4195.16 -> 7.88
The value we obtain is 2.8 angstrom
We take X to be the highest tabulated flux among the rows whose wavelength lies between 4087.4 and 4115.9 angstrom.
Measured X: 8.28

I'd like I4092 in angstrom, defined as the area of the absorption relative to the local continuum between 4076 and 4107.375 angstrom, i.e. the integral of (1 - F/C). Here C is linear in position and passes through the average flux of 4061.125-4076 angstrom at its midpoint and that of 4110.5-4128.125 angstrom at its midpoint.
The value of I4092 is 3.2 angstrom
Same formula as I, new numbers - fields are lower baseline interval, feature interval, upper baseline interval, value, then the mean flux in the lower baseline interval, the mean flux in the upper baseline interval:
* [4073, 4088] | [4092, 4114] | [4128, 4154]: 3.8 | 8.2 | 8.08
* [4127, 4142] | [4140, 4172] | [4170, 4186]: -0.9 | 7.94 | 8.04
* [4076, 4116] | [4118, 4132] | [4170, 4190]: -0.6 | 7.39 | 8.01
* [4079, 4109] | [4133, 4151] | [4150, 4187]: -0.8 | 7.19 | 8.14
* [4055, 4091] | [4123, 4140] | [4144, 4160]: 0.7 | 8.22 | 8.22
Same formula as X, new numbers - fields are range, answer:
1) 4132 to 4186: 8.49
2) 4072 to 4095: 8.44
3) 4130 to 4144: 8.4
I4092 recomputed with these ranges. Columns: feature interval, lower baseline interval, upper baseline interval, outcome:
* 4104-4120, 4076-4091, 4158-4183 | 1.1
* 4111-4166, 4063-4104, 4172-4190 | -1.6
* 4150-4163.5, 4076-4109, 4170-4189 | -0.7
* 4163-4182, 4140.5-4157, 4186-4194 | 0.0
